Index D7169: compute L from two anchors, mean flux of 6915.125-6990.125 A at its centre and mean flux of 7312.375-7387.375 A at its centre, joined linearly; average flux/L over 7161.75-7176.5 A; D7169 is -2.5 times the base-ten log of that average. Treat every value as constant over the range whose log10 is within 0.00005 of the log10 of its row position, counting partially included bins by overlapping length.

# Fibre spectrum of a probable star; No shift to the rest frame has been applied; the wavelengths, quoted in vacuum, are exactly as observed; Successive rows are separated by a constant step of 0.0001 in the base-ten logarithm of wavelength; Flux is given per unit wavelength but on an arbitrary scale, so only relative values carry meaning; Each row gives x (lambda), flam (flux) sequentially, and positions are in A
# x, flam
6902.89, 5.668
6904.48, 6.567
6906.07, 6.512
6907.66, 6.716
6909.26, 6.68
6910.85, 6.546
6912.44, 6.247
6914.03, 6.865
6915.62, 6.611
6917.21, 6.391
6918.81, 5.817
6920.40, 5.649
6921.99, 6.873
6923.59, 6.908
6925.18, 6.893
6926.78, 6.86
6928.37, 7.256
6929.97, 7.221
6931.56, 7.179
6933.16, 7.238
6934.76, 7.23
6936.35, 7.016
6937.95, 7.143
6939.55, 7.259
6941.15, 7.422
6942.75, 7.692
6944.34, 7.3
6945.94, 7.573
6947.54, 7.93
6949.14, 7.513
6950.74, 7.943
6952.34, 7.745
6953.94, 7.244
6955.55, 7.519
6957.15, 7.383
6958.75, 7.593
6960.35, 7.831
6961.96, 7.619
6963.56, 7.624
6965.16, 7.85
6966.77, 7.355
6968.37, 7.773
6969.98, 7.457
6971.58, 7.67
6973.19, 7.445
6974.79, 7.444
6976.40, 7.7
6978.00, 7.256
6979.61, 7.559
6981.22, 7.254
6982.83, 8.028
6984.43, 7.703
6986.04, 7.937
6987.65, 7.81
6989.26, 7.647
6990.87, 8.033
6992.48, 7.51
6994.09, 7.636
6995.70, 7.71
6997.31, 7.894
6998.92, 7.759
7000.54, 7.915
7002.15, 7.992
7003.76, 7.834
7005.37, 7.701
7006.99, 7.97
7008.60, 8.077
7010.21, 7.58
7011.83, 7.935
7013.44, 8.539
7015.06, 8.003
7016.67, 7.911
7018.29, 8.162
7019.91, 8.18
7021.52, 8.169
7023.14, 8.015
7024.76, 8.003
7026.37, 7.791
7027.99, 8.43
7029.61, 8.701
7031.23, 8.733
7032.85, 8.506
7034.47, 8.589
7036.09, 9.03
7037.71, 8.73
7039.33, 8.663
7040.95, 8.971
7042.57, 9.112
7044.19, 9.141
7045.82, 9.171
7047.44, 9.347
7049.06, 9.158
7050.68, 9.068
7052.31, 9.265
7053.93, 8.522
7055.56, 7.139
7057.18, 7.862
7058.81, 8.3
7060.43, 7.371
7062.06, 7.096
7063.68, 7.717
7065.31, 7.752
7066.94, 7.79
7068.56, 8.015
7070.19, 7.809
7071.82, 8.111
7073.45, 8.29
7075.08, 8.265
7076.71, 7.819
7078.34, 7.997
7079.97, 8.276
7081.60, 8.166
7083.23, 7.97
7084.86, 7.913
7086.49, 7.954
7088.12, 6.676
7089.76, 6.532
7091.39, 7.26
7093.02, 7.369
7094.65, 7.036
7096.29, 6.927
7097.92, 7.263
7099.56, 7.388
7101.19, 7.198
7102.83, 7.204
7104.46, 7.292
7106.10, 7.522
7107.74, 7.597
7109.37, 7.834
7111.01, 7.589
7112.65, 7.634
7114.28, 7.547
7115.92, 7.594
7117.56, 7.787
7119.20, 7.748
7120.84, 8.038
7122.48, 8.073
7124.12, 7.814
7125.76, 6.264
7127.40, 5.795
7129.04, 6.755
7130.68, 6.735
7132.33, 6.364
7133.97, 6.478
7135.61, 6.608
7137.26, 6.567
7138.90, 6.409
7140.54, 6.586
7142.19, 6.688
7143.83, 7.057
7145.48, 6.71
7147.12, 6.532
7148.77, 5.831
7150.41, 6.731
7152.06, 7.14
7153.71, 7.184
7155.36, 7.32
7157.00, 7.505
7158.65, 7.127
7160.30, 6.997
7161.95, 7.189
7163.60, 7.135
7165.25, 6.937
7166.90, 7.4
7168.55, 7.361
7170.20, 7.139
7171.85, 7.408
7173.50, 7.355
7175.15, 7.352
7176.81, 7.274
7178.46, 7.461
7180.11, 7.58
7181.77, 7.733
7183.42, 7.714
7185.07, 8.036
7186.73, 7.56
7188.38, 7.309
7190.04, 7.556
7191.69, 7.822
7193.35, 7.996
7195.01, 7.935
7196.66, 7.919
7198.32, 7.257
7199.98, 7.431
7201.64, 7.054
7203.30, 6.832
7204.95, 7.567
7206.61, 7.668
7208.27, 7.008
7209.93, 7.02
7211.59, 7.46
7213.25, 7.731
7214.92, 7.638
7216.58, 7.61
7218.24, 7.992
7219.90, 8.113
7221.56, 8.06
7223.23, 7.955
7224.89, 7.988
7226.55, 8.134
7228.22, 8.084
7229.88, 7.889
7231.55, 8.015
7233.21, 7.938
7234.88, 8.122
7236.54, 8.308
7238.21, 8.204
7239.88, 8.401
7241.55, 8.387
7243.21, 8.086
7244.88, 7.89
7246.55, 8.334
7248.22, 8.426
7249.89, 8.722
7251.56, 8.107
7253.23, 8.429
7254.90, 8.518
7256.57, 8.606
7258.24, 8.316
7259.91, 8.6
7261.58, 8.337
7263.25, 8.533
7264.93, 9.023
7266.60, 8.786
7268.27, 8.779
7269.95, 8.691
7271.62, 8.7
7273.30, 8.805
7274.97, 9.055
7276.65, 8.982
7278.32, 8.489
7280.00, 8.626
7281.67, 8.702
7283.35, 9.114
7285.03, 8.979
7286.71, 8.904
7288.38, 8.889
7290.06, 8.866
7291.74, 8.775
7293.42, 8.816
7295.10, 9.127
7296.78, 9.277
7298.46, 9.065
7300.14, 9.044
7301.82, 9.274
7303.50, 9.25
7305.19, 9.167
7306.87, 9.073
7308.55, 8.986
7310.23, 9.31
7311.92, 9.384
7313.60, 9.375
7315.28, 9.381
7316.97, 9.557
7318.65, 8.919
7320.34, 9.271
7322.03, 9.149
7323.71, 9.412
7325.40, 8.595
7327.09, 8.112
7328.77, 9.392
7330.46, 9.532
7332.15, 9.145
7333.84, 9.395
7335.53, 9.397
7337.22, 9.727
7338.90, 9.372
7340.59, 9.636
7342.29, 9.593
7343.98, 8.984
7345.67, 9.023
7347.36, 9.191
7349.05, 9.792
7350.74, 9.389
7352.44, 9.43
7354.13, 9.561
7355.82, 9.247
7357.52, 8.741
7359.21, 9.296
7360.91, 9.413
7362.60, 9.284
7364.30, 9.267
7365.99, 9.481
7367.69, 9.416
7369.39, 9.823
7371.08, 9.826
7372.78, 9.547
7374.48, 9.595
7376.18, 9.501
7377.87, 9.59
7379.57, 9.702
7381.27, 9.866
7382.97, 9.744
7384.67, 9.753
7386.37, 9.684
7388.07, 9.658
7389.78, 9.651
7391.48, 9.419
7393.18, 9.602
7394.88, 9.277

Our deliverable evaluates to 0.17 mag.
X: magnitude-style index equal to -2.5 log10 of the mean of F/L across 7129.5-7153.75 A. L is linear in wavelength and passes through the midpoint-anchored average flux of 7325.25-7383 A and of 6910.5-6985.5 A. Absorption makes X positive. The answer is 0.24 mag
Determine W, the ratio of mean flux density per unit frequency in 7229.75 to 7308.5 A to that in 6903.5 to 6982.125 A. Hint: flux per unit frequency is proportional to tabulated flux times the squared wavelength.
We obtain 1.3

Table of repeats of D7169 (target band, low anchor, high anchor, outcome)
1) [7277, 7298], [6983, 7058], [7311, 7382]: 0.03 mag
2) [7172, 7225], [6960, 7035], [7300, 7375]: 0.15 mag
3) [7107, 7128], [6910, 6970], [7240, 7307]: 0.07 mag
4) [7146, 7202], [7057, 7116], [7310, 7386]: 0.12 mag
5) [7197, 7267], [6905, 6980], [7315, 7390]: 0.10 mag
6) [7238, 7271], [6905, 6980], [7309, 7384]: 0.05 mag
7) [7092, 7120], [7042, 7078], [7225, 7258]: 0.11 mag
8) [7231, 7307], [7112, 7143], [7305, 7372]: -0.01 mag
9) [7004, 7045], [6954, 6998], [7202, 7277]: -0.08 mag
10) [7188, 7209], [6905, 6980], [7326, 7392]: 0.15 mag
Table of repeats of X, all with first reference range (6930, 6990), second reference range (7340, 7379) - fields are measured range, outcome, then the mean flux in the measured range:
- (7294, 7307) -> 0.00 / 9.16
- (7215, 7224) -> 0.11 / 7.92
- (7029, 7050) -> -0.13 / 8.92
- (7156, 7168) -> 0.18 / 7.19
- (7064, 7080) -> 0.01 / 7.99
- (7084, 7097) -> 0.13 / 7.21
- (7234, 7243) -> 0.07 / 8.27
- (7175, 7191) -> 0.14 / 7.57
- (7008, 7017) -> -0.03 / 8.01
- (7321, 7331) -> 0.03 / 9.02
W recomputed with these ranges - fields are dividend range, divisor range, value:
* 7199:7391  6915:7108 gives 1.23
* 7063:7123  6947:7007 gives 1.03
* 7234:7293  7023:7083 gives 1.09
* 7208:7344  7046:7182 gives 1.22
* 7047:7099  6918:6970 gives 1.12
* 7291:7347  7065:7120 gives 1.29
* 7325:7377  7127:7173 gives 1.44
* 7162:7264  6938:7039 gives 1.06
